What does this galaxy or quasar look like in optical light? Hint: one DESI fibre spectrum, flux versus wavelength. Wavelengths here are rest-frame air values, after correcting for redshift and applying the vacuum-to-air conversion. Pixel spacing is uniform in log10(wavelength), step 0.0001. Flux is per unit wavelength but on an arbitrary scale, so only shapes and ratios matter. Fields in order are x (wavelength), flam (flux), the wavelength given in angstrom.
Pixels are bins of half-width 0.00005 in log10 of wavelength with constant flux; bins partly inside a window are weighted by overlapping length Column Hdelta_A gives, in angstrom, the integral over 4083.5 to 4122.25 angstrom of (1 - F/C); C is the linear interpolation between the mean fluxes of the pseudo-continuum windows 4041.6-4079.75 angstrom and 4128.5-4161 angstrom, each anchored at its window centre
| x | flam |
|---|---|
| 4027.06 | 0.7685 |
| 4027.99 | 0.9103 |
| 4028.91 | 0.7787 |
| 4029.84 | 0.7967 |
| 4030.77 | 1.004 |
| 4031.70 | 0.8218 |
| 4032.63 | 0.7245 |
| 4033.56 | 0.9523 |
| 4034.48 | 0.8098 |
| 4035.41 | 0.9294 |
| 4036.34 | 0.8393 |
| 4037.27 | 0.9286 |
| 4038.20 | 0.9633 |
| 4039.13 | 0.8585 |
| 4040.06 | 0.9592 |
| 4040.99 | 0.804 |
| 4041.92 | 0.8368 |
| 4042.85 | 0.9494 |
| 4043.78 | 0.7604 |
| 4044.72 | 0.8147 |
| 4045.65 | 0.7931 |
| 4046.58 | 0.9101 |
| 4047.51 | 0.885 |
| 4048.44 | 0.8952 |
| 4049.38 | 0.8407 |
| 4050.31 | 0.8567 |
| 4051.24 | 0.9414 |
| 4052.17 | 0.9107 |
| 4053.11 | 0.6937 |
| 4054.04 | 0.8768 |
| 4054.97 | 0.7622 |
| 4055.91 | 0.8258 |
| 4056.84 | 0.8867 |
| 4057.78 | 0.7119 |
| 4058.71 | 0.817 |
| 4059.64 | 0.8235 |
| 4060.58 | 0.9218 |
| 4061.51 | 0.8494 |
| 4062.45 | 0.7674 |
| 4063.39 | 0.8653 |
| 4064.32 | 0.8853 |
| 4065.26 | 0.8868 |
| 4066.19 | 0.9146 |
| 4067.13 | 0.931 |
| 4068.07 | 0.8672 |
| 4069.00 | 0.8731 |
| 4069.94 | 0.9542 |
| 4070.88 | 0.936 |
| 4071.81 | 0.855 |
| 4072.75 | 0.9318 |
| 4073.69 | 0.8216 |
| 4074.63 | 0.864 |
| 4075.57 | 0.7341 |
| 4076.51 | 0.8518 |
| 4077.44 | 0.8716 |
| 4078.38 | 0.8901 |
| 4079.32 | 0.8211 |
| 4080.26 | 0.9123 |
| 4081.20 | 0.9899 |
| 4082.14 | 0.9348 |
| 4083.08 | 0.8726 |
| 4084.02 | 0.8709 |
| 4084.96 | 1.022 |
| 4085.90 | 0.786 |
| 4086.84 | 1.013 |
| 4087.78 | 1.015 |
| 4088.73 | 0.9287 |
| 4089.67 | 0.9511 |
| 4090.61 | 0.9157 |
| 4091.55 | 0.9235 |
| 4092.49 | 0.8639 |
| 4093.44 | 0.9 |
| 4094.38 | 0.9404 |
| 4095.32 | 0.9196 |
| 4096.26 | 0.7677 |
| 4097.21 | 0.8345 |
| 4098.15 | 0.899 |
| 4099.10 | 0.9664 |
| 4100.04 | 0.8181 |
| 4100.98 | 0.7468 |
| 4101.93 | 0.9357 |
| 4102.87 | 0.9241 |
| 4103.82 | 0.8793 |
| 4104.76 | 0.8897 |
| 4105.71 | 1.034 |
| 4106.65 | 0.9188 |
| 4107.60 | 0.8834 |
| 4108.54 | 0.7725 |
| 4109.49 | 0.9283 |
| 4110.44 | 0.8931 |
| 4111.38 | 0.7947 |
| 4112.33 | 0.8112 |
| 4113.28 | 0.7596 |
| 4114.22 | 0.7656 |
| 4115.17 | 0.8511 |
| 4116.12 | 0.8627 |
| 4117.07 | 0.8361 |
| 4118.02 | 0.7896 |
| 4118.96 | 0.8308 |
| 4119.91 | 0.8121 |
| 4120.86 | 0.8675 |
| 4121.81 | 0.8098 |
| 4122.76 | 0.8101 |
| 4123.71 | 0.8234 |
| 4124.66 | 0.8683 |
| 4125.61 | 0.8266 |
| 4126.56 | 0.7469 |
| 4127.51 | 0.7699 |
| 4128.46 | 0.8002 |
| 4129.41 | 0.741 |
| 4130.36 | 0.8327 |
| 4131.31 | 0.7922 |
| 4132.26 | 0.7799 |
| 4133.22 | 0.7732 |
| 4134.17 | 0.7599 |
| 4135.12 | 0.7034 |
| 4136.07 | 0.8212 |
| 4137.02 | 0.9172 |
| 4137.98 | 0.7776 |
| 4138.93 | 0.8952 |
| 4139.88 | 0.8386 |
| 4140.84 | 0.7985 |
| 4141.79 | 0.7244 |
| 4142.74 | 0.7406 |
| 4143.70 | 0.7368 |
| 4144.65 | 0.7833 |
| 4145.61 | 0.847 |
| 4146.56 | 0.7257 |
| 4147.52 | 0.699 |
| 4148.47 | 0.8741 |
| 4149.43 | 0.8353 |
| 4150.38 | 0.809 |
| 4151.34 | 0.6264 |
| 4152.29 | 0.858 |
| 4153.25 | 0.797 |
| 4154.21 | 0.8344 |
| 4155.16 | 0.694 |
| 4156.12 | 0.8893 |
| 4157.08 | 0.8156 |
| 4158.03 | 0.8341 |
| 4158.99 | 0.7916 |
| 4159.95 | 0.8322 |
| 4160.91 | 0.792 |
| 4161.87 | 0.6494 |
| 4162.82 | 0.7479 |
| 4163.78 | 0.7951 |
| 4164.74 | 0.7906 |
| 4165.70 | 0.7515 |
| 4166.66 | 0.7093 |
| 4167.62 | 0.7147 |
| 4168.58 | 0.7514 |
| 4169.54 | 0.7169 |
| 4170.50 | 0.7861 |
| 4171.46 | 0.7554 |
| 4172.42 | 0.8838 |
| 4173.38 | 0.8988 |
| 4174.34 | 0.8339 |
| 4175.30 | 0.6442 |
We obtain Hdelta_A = -2.43 angstrom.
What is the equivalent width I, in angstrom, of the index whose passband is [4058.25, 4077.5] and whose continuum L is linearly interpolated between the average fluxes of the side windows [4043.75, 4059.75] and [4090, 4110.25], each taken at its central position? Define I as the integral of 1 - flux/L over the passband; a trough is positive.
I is -0.3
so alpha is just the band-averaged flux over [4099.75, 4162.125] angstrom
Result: 0.814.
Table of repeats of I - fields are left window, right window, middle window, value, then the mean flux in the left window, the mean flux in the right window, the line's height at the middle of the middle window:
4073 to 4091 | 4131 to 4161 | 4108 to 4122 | 0.3 angstrom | 0.898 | 0.794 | 0.844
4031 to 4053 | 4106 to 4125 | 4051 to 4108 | -2.0 angstrom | 0.867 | 0.836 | 0.851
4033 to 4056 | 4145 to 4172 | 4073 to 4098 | -1.8 angstrom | 0.864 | 0.776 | 0.832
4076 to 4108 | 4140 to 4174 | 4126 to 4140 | 0.5 angstrom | 0.903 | 0.781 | 0.826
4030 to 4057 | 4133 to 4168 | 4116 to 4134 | -0.1 angstrom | 0.862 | 0.784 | 0.802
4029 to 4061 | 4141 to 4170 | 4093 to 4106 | -1.2 angstrom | 0.855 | 0.773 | 0.814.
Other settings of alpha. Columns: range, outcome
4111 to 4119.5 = 0.811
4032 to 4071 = 0.861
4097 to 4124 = 0.854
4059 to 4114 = 0.884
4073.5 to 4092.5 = 0.9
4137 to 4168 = 0.784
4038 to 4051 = 0.865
